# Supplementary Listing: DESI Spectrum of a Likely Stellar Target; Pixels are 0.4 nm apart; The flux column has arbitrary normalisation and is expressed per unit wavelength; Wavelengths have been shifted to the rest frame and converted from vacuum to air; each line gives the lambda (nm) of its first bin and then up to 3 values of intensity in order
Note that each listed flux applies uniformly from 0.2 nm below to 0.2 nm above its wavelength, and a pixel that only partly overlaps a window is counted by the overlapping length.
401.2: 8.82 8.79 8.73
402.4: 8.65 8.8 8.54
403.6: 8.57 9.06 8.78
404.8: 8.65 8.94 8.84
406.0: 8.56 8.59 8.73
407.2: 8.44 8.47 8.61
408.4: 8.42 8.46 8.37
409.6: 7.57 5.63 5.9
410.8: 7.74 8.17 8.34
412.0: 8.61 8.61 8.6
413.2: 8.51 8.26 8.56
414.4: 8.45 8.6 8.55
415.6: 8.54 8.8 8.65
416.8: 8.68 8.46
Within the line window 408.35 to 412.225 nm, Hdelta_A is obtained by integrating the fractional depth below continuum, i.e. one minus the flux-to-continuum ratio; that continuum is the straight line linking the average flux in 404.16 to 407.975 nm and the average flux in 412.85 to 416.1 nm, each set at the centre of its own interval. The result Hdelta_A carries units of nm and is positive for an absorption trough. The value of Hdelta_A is 0.40 nm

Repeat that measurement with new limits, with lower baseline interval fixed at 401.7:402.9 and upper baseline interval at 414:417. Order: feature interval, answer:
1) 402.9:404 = 0.01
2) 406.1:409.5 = 0.07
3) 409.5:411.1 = 0.35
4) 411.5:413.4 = 0.02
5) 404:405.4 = -0.02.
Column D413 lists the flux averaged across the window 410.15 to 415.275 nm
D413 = 8.19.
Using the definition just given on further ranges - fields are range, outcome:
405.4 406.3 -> 8.69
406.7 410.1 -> 8.13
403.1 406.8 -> 8.73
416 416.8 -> 8.7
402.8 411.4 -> 8.25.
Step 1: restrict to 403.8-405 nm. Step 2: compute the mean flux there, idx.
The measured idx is 8.83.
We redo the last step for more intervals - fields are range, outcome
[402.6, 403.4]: 8.67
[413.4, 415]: 8.47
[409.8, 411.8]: 7.16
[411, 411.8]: 8.25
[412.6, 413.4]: 8.55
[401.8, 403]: 8.73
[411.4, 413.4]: 8.53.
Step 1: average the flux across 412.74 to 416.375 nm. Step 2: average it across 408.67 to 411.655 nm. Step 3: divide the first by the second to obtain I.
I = 1.1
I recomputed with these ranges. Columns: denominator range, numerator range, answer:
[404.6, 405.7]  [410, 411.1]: 0.76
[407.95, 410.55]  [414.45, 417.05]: 1.14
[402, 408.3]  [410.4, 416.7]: 0.97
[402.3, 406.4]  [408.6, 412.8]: 0.89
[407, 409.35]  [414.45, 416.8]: 1.02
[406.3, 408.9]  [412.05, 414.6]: 1.00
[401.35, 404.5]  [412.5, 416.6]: 0.98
